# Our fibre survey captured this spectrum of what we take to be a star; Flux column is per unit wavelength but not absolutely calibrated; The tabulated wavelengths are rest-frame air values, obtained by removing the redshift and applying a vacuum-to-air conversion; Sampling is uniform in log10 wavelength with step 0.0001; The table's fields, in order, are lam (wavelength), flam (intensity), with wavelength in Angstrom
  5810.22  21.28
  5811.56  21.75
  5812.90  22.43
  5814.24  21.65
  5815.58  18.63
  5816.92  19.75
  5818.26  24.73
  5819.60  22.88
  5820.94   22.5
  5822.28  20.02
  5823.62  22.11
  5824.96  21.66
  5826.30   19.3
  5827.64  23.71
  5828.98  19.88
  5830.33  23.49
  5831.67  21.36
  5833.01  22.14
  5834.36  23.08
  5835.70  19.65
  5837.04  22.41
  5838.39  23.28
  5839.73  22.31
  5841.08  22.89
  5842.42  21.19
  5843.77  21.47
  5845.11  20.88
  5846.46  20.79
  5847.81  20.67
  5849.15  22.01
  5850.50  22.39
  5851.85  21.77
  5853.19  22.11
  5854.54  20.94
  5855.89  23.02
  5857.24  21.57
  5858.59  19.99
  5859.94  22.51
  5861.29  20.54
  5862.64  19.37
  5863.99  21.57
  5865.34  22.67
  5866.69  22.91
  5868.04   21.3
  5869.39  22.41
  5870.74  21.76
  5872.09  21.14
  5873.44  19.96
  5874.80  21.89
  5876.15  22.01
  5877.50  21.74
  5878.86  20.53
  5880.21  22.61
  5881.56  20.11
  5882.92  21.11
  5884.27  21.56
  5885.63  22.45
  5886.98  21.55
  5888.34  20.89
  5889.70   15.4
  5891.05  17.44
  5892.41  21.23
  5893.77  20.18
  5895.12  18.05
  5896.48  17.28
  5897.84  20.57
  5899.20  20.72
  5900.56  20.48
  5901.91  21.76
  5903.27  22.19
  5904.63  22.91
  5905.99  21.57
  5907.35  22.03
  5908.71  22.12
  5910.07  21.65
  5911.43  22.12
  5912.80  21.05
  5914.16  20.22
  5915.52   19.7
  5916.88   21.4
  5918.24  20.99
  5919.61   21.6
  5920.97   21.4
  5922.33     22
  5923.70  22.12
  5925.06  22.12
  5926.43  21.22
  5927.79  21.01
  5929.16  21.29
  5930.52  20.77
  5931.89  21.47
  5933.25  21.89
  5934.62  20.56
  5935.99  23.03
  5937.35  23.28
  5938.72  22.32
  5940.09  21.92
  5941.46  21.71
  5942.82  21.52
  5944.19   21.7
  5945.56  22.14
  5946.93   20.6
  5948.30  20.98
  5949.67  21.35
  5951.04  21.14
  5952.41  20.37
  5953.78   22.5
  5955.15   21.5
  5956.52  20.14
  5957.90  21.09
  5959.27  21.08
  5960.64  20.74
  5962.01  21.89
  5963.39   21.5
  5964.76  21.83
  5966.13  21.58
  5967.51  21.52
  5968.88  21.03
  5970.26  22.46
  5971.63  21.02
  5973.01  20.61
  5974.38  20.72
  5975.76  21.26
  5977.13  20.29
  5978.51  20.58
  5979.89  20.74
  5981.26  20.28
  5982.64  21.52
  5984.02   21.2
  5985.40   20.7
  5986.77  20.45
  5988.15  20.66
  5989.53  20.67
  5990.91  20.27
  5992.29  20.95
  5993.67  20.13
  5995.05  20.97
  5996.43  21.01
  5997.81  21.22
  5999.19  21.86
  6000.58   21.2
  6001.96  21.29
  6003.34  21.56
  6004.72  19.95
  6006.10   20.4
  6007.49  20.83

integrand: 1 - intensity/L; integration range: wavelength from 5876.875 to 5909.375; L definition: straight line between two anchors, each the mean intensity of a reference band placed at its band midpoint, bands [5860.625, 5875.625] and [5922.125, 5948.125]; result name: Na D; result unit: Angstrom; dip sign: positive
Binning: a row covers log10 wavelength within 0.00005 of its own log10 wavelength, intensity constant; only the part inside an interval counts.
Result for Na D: 1.3 Angstrom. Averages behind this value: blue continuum 21.4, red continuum 21.7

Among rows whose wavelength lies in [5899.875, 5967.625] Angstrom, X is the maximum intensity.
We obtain 23.28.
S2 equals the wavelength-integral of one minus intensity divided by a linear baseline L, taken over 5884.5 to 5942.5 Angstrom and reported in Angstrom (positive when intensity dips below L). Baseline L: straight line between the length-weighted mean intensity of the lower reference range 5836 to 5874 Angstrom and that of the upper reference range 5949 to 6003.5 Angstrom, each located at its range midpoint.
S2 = 0.7 Angstrom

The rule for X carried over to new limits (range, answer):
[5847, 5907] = 23.02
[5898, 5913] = 22.91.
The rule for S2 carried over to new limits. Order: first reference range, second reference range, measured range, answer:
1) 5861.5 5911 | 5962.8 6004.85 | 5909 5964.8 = -1.16 Angstrom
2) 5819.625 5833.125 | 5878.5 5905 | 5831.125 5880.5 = -1.25 Angstrom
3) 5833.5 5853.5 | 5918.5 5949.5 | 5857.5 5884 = 0.45 Angstrom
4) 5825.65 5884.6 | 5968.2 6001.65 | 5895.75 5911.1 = 0.09 Angstrom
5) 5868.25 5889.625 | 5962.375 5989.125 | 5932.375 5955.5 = -0.60 Angstrom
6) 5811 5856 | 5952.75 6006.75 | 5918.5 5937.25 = -0.30 Angstrom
